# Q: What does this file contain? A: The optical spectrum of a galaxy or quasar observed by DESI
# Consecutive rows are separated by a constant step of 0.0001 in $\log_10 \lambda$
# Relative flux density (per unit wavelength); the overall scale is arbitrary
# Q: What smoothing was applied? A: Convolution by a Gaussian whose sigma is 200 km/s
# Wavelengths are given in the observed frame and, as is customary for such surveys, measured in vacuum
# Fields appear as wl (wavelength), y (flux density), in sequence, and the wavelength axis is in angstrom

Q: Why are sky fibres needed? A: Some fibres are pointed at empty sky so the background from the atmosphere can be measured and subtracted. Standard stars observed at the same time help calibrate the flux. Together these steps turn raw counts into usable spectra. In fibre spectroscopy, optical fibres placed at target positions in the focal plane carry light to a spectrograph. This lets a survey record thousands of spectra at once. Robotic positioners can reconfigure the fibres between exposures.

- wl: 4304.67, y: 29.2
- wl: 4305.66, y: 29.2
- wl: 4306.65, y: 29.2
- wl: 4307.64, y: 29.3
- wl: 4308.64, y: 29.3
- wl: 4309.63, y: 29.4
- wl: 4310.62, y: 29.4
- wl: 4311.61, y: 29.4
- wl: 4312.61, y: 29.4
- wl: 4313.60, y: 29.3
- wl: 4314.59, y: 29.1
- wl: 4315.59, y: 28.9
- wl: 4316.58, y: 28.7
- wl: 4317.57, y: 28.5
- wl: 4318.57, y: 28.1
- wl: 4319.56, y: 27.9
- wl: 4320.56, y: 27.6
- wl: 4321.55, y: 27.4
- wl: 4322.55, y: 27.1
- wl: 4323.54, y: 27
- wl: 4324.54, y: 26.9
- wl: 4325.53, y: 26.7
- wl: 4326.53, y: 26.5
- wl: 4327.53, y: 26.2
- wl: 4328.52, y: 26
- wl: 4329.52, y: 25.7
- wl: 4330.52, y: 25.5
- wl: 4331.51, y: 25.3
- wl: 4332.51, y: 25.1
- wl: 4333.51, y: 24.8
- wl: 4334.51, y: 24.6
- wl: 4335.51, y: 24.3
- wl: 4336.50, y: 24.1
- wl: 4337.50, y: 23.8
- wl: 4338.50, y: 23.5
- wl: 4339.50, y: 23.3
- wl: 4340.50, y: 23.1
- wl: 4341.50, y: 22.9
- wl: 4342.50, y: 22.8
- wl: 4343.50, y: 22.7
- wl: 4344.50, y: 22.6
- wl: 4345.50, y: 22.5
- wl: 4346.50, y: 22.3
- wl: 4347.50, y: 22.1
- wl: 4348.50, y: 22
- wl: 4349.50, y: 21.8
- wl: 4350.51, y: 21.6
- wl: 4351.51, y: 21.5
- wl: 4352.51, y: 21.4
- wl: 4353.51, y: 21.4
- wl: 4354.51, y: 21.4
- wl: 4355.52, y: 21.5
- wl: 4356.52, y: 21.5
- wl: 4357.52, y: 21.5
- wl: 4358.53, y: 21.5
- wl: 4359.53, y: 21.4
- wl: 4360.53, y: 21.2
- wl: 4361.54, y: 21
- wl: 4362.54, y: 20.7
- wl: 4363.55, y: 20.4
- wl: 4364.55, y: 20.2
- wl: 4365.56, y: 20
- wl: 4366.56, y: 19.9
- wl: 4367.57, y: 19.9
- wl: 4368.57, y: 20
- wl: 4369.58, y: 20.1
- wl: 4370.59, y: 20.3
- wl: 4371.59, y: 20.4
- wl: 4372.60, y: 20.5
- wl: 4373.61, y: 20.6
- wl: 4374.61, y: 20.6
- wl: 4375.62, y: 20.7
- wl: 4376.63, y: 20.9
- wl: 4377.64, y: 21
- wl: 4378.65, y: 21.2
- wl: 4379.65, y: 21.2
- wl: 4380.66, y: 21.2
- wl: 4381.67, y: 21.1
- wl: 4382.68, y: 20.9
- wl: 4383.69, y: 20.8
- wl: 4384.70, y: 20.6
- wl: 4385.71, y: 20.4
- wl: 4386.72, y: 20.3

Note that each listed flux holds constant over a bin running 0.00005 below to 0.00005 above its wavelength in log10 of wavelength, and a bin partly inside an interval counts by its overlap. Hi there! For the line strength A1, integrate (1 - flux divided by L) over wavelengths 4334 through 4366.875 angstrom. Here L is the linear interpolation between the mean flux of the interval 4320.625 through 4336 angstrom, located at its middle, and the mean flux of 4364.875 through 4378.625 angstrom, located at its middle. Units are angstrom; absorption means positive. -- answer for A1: 1.6 angstrom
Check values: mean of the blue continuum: 26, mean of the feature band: 22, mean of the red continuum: 20.4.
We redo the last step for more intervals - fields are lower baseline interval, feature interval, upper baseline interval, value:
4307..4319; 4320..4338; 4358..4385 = 0.65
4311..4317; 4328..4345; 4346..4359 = 0.44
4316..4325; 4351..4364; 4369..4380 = 0.92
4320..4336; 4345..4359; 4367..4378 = 0.79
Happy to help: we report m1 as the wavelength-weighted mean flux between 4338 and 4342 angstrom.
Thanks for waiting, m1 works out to 23.2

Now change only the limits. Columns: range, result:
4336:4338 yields 24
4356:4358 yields 21.6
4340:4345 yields 22.8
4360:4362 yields 21.1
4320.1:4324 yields 27.3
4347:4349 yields 22.1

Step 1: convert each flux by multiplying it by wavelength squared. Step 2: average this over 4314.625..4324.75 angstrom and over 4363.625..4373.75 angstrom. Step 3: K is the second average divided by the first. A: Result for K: 0.7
